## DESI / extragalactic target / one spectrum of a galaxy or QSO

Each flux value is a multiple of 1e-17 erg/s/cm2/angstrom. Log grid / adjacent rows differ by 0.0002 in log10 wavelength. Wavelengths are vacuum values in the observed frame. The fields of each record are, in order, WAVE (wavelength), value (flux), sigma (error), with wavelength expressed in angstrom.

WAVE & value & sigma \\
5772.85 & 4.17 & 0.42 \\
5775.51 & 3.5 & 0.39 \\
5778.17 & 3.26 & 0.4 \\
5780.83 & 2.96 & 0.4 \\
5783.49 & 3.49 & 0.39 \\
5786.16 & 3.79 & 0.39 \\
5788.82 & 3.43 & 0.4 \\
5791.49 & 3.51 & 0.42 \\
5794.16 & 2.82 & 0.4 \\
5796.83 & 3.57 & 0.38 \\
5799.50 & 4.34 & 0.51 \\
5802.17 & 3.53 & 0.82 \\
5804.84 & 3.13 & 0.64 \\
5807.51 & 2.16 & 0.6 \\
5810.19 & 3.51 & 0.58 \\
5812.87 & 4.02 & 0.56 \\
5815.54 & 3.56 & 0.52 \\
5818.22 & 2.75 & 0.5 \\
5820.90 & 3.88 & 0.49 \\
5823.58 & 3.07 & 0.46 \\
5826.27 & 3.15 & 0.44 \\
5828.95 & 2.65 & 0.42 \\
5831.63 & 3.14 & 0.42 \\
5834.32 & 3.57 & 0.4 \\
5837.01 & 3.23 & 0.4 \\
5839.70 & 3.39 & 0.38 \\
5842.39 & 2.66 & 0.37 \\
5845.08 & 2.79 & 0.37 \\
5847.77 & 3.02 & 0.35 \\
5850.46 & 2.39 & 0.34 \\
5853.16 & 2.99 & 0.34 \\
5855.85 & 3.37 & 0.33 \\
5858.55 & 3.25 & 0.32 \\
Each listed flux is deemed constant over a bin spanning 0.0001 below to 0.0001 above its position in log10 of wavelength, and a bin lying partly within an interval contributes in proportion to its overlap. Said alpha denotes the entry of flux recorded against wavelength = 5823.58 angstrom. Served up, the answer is 3.07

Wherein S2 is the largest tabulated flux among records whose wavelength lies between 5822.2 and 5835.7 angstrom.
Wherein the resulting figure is 3.57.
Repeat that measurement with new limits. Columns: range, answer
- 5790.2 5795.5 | 3.51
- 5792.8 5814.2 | 4.34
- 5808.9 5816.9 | 4.02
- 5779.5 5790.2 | 3.79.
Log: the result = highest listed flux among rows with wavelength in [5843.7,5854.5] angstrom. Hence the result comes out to 3.02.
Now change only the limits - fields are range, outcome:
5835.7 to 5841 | 3.39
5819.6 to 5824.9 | 3.88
